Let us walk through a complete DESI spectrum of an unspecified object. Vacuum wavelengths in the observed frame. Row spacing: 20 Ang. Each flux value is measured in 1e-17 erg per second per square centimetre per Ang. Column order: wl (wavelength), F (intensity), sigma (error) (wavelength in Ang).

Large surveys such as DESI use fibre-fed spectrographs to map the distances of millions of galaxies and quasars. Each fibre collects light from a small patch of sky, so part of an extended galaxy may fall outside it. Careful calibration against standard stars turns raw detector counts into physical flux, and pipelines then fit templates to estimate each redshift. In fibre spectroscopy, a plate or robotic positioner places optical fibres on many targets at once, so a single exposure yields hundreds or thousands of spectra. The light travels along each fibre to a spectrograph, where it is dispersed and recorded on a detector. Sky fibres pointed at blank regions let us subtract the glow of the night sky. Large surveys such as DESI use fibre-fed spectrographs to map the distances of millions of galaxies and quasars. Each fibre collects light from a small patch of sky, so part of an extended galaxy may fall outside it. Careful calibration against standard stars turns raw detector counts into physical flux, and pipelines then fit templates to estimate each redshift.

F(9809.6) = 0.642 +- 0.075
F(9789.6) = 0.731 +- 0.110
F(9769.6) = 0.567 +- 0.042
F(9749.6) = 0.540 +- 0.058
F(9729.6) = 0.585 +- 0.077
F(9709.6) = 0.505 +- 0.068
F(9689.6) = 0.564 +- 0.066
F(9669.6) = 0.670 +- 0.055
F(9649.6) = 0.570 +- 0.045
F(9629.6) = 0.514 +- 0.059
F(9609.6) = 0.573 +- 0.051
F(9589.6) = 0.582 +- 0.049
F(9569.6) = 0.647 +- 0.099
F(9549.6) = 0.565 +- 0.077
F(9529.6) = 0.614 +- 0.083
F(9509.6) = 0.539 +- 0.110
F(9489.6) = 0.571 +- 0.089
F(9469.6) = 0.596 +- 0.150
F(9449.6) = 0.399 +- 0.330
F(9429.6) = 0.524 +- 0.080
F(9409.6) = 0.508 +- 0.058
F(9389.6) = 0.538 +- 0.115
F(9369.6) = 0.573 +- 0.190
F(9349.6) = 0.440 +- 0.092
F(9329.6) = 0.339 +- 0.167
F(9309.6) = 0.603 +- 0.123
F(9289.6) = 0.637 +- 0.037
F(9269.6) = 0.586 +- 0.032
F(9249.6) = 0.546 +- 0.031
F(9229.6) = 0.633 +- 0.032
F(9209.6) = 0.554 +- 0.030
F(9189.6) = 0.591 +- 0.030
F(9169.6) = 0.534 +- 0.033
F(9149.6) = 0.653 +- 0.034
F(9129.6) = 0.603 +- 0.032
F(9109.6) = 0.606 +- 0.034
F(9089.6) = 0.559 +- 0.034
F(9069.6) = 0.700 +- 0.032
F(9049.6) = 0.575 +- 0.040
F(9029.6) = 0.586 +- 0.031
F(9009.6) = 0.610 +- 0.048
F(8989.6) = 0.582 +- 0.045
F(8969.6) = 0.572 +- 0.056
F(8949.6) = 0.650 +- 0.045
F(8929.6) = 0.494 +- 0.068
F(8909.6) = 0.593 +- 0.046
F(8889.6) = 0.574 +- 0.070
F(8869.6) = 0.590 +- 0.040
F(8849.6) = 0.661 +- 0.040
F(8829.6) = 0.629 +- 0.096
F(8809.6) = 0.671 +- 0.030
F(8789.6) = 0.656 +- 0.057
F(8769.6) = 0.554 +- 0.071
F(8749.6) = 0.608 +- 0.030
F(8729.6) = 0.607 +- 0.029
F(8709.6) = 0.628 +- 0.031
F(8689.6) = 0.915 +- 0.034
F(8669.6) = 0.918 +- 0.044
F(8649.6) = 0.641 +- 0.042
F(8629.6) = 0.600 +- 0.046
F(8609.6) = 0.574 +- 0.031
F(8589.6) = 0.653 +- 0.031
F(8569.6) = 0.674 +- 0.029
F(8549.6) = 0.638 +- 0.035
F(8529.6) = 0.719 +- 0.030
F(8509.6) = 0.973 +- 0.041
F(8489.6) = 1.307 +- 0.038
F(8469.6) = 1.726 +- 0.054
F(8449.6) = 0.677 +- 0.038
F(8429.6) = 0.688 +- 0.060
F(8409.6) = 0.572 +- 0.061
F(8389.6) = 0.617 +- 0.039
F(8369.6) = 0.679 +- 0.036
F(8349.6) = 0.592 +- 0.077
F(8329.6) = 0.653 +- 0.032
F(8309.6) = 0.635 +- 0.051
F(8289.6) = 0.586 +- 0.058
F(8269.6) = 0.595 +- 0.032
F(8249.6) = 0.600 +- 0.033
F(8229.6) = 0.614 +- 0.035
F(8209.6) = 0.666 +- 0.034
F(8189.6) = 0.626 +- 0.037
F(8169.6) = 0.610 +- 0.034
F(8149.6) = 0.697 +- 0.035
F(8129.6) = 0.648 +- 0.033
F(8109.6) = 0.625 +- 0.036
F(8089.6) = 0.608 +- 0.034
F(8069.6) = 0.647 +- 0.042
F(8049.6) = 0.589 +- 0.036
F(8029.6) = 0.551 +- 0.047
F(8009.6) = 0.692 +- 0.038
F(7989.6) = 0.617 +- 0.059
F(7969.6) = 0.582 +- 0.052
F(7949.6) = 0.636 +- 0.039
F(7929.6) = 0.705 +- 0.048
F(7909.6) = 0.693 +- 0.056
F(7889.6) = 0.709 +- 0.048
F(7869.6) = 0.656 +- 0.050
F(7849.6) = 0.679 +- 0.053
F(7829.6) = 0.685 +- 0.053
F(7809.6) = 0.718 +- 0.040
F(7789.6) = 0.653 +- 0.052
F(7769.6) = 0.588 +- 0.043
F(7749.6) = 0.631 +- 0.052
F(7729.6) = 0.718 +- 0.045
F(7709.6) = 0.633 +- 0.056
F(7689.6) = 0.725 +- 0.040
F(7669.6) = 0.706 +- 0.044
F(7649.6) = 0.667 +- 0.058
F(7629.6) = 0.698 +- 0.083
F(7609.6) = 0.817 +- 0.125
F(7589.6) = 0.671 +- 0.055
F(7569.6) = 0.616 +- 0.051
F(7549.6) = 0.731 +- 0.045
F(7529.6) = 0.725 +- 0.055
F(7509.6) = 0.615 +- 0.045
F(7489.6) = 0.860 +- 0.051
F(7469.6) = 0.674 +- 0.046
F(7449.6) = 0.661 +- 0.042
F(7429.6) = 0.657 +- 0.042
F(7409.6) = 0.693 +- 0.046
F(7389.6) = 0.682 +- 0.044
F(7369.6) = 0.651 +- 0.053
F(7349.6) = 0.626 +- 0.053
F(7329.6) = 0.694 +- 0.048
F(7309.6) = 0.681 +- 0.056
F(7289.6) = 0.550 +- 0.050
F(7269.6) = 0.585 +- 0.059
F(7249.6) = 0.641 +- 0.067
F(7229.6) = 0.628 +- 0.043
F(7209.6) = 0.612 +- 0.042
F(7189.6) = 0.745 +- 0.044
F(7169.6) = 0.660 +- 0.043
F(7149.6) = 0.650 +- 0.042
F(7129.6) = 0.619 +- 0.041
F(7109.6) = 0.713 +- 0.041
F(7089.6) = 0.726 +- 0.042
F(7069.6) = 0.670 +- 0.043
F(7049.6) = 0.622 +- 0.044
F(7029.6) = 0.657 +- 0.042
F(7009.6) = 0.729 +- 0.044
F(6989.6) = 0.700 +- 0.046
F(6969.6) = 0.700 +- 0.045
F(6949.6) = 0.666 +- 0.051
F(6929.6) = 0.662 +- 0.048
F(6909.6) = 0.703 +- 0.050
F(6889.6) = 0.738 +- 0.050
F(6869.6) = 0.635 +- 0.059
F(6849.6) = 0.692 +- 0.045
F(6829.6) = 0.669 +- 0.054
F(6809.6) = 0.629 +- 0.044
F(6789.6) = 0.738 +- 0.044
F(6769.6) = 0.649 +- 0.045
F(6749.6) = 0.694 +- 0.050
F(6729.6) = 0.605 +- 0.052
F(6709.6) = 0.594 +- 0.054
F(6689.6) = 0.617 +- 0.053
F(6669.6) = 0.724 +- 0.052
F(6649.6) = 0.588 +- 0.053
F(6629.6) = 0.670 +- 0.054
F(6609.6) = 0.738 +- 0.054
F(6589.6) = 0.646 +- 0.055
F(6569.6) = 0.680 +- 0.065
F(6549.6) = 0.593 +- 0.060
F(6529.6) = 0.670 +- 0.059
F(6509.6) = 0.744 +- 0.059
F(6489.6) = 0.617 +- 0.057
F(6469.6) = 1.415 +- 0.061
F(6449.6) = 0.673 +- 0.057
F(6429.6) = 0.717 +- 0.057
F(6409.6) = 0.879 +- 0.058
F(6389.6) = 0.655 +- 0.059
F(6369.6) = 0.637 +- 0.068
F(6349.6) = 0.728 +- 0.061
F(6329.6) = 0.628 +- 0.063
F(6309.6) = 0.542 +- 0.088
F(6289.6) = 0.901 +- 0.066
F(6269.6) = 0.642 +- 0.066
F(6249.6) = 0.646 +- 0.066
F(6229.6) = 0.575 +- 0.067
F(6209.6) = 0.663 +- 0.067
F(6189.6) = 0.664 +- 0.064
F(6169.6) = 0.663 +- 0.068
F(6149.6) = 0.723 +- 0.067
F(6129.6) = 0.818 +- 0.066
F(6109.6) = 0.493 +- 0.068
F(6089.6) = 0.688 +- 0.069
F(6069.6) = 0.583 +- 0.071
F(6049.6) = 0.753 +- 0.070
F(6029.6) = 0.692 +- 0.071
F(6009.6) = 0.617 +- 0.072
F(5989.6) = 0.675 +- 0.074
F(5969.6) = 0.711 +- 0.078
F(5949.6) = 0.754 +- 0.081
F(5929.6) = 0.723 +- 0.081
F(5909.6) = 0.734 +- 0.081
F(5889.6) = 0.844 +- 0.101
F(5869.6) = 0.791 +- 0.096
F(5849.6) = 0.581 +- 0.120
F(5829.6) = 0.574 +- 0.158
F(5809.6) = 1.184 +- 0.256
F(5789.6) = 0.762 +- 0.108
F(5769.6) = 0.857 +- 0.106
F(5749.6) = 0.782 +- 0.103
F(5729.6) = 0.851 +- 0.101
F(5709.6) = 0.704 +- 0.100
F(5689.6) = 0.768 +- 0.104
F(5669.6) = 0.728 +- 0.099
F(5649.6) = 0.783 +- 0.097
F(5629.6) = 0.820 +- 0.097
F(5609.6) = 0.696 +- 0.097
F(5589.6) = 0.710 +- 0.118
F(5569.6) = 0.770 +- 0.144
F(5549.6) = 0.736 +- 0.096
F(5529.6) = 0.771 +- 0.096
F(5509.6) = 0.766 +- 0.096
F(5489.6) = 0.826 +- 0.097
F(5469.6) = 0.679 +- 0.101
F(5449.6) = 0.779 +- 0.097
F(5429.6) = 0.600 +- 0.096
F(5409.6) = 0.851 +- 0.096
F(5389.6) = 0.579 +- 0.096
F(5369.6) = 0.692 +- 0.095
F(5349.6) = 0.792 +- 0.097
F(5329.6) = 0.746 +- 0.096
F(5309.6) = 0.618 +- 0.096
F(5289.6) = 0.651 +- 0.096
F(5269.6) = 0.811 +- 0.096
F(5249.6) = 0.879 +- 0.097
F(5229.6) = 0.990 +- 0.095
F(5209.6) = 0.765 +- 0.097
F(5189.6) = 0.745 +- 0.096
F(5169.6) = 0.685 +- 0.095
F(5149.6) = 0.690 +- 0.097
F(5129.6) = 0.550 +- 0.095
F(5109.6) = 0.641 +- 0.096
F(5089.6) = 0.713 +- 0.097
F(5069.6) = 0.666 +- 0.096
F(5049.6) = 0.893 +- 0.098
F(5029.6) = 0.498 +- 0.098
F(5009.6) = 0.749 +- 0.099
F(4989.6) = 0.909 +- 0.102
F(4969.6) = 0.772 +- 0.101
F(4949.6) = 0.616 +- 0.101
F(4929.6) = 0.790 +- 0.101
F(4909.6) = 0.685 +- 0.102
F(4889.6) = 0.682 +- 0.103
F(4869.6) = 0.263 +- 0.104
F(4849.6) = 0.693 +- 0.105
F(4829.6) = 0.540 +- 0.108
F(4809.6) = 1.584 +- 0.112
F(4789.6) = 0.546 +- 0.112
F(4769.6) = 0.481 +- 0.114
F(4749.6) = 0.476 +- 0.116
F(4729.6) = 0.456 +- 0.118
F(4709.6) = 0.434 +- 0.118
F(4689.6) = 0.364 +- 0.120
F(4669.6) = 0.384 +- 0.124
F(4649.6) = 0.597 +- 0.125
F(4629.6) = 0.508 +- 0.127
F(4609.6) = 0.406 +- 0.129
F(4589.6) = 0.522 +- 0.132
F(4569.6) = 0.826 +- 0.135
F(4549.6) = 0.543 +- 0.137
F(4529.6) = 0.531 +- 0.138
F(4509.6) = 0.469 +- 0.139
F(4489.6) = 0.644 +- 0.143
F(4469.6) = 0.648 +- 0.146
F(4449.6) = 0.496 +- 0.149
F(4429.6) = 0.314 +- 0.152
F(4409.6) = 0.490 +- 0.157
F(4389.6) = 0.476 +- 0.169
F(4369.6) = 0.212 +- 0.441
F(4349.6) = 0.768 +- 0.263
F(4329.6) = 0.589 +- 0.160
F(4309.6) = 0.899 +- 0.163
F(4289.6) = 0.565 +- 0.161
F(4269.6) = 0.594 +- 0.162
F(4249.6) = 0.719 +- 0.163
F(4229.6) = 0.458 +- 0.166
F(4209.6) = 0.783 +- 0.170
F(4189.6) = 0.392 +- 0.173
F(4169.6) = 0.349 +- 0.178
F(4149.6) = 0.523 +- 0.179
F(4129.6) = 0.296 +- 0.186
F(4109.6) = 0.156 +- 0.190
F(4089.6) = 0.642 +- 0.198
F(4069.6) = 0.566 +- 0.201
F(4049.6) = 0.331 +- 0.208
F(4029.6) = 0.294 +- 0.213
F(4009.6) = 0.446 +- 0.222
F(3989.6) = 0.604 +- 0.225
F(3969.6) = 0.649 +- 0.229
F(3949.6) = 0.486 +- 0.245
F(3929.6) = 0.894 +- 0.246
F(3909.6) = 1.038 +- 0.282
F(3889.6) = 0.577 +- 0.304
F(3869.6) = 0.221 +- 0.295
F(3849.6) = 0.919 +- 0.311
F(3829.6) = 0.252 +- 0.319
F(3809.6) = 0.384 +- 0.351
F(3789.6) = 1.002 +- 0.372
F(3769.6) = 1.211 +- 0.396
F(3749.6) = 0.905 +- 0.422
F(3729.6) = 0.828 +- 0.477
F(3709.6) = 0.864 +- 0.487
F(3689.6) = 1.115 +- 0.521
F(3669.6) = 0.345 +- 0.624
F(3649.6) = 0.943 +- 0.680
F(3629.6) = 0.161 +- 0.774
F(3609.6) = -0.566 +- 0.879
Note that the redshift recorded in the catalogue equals 0.29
